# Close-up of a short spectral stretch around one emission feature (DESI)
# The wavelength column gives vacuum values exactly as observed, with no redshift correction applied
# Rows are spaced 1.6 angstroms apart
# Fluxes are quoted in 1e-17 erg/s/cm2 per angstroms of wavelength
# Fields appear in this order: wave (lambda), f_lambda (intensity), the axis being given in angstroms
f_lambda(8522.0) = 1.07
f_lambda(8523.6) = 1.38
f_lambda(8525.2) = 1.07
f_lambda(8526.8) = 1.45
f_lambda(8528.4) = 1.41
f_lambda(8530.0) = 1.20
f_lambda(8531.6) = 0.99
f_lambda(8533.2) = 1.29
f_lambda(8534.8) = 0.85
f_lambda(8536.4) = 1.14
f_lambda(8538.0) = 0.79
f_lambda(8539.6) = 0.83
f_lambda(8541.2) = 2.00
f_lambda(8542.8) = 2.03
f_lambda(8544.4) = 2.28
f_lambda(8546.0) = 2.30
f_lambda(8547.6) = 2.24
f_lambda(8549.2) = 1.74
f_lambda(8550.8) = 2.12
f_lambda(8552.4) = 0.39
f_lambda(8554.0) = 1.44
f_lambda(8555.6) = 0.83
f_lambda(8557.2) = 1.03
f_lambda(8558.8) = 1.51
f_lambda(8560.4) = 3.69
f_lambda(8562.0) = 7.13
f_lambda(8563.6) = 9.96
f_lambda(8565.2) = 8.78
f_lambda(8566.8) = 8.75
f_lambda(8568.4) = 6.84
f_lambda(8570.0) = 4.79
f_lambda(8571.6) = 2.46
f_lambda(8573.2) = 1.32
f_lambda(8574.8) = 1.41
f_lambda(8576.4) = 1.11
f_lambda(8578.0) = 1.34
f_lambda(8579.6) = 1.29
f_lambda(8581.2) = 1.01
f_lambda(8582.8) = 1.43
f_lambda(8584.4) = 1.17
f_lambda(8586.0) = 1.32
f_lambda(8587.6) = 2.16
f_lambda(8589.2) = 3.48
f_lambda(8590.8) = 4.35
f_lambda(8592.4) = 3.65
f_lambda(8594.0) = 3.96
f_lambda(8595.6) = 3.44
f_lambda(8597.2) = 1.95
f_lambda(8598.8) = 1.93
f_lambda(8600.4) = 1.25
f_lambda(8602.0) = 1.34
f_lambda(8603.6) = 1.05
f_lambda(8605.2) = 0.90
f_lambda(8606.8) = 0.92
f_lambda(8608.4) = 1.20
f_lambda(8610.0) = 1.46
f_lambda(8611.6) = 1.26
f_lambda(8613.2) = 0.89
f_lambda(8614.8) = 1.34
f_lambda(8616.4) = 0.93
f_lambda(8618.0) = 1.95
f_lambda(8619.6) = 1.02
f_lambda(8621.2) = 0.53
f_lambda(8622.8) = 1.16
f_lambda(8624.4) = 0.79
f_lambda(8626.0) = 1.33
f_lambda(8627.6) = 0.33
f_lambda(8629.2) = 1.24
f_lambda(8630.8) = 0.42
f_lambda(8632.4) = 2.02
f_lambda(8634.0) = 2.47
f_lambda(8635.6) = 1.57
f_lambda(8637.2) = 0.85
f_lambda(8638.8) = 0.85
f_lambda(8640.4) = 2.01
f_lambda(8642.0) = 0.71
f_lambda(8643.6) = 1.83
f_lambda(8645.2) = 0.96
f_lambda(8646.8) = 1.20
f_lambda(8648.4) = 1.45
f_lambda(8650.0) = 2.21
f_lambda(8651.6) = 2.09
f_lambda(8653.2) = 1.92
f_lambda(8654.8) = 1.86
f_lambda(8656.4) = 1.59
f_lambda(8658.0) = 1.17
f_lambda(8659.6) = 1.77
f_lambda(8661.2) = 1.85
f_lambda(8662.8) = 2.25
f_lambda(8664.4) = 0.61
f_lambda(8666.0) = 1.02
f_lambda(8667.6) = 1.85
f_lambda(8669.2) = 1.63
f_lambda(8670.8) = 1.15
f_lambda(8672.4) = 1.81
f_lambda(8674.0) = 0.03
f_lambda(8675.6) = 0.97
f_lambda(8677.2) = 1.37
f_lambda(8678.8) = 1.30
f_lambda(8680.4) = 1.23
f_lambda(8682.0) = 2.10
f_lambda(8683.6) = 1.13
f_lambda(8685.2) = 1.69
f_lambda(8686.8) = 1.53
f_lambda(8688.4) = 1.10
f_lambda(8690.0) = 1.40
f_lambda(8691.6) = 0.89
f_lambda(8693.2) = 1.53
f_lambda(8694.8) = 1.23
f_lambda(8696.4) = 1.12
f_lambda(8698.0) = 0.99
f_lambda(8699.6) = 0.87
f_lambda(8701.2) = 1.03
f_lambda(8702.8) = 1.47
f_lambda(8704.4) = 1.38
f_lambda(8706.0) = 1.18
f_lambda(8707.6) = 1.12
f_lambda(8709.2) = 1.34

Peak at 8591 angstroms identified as [N II]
